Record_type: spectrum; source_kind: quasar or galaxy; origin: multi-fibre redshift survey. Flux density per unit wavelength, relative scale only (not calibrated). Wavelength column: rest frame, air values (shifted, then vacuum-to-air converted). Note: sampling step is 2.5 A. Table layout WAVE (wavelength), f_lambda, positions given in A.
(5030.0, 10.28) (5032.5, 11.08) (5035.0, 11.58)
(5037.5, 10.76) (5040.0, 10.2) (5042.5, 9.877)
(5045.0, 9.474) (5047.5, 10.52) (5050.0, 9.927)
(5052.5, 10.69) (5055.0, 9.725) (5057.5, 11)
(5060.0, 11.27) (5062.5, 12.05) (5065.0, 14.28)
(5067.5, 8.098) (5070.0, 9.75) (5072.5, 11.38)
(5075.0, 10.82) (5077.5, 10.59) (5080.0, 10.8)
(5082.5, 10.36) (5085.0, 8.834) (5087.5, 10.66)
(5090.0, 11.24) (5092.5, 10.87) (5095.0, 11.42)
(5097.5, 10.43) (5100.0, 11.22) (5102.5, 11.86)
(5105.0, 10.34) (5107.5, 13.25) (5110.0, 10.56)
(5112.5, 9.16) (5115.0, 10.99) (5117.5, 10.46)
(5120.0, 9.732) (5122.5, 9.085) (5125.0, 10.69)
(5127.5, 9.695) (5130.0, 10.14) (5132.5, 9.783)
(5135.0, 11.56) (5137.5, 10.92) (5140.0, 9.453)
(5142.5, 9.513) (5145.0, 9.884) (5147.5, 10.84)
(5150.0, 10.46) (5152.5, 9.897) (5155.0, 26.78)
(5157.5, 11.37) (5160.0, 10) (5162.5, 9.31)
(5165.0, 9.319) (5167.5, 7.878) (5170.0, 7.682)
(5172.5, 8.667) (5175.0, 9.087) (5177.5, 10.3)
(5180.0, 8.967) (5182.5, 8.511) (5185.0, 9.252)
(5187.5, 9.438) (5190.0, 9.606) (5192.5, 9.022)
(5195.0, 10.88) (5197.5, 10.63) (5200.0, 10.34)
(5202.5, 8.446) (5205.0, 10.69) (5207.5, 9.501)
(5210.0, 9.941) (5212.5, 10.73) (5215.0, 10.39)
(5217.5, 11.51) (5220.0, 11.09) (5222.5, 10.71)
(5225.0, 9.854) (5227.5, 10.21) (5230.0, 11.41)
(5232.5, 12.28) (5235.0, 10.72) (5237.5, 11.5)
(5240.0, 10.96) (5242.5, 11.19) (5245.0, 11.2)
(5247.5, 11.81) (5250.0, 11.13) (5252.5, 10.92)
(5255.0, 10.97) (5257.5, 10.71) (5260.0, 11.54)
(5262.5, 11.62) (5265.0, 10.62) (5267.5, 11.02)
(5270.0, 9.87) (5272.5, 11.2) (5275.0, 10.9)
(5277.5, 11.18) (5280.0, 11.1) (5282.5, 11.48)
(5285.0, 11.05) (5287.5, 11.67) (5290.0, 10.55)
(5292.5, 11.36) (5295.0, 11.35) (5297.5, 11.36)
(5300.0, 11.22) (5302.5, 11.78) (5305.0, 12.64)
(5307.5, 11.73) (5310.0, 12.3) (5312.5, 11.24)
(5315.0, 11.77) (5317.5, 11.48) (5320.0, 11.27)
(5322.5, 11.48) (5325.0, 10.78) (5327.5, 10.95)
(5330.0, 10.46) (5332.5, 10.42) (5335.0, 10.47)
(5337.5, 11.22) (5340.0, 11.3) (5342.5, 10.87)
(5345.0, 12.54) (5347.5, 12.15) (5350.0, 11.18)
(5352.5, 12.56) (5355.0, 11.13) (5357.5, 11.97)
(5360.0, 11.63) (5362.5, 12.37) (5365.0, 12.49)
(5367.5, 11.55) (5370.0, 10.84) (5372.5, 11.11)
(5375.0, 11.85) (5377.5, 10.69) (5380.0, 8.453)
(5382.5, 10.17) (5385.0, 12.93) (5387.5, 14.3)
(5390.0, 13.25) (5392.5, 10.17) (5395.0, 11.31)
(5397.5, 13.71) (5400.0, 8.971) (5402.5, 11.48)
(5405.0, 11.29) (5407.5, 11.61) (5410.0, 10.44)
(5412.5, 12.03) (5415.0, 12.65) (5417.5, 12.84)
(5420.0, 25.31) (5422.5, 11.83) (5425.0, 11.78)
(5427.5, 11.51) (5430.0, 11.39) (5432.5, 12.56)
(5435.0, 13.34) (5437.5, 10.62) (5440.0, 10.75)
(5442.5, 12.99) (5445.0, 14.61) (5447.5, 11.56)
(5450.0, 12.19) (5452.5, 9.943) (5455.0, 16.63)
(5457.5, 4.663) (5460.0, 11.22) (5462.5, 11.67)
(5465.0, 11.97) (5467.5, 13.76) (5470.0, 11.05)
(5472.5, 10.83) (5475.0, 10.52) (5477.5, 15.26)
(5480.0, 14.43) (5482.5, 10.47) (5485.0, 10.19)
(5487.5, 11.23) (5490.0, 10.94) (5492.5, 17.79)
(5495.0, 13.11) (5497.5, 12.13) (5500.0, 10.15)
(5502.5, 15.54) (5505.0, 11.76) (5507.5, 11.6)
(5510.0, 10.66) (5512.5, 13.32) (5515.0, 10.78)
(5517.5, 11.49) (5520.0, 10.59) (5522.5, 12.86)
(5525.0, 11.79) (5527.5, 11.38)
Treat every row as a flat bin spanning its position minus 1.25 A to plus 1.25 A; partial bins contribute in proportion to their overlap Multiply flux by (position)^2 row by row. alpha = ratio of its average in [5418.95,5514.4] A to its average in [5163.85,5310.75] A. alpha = 1.27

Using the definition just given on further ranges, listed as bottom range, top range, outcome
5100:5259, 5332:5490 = 1.23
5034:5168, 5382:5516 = 1.29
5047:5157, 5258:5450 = 1.18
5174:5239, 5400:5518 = 1.32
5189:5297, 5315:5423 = 1.14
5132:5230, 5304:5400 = 1.19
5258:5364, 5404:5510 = 1.15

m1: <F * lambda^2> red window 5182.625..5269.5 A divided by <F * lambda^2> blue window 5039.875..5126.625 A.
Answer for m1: 1.1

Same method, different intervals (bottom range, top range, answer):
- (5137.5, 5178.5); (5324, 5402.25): 1.16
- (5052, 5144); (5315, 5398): 1.19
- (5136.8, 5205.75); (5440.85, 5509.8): 1.33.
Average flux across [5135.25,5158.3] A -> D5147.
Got 12.1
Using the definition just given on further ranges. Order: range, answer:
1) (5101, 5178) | 10.6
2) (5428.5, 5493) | 12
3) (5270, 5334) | 11.3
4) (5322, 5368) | 11.4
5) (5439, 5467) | 11.7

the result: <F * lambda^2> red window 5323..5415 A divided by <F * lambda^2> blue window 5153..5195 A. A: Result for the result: 1.19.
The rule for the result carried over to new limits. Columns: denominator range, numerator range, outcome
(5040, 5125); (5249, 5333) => 1.14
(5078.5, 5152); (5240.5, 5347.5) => 1.15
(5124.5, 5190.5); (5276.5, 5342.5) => 1.16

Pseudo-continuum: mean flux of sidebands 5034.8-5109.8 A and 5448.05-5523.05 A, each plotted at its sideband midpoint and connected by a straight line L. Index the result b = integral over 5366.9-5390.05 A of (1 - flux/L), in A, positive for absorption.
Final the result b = 0.4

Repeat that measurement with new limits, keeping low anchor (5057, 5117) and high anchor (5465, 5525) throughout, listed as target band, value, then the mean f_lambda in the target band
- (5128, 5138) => 0.5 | 10.5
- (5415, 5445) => -3.1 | 13.2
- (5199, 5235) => 2.5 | 10.5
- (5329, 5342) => 1.0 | 10.8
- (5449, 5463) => 1.2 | 11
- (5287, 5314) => 0.0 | 11.6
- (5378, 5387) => 0.7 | 10.8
